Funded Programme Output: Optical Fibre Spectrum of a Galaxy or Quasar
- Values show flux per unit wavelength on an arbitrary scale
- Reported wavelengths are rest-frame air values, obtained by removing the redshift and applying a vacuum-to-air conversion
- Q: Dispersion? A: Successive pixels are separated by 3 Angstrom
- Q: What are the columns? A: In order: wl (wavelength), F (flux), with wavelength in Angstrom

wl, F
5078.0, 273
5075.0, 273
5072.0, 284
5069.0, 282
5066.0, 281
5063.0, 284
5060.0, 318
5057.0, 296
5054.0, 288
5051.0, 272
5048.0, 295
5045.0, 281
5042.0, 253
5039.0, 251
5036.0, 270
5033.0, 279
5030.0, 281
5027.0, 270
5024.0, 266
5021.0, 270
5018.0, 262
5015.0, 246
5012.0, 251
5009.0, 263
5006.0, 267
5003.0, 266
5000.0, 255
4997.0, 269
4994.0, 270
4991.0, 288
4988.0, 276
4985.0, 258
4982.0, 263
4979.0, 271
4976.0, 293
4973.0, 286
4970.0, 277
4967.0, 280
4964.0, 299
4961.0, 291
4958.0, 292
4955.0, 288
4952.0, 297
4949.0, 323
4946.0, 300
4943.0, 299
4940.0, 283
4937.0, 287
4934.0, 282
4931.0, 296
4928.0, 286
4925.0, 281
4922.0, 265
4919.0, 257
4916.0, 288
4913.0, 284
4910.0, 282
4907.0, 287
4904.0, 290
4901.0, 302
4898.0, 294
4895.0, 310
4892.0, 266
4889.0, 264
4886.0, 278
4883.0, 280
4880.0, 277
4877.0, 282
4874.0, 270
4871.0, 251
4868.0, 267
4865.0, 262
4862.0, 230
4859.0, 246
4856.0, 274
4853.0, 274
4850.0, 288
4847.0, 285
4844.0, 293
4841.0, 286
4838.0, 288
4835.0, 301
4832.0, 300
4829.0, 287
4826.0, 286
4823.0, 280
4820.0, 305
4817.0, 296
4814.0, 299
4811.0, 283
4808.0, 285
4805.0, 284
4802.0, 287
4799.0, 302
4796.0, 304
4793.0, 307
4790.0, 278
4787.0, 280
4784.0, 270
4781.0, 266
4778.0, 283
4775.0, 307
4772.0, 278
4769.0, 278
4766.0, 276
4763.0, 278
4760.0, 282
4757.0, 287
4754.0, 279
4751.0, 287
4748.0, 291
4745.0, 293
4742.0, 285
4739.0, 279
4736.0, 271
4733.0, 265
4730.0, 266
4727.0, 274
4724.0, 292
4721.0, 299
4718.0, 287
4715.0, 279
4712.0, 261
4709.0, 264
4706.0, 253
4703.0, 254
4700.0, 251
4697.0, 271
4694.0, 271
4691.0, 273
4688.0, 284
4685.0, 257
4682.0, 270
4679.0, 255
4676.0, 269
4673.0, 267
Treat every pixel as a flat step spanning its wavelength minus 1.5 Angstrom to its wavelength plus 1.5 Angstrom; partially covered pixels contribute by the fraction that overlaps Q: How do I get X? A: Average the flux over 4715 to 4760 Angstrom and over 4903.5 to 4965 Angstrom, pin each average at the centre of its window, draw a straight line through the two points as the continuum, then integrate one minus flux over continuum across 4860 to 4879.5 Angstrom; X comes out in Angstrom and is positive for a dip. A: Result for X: 1.74 Angstrom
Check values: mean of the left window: 282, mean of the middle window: 261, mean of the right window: 288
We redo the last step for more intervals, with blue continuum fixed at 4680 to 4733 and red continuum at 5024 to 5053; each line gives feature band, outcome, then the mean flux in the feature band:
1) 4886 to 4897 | -0.35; 280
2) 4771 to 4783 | -0.54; 283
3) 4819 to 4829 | -0.66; 289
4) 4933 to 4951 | -1.60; 296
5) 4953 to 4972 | -1.12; 288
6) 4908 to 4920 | -0.32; 279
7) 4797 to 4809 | -0.85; 290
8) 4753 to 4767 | -0.50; 281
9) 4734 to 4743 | -0.21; 277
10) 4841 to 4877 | 0.37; 269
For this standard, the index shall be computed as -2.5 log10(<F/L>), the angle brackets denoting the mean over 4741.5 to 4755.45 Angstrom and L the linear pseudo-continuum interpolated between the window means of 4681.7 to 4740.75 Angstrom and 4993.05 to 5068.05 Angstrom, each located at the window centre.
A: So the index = -0.06 mag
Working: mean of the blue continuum 271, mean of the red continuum 272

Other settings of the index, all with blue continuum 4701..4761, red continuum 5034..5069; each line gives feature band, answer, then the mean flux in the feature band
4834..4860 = -0.01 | 282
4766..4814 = -0.03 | 286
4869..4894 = 0.03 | 272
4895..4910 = -0.06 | 294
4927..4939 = -0.03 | 288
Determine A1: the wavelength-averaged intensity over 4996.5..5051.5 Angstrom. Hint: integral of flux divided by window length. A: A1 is 267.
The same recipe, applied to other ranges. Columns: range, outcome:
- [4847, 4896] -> 270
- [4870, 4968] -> 285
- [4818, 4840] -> 292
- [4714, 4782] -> 282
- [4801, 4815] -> 287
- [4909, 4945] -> 283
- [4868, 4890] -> 272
